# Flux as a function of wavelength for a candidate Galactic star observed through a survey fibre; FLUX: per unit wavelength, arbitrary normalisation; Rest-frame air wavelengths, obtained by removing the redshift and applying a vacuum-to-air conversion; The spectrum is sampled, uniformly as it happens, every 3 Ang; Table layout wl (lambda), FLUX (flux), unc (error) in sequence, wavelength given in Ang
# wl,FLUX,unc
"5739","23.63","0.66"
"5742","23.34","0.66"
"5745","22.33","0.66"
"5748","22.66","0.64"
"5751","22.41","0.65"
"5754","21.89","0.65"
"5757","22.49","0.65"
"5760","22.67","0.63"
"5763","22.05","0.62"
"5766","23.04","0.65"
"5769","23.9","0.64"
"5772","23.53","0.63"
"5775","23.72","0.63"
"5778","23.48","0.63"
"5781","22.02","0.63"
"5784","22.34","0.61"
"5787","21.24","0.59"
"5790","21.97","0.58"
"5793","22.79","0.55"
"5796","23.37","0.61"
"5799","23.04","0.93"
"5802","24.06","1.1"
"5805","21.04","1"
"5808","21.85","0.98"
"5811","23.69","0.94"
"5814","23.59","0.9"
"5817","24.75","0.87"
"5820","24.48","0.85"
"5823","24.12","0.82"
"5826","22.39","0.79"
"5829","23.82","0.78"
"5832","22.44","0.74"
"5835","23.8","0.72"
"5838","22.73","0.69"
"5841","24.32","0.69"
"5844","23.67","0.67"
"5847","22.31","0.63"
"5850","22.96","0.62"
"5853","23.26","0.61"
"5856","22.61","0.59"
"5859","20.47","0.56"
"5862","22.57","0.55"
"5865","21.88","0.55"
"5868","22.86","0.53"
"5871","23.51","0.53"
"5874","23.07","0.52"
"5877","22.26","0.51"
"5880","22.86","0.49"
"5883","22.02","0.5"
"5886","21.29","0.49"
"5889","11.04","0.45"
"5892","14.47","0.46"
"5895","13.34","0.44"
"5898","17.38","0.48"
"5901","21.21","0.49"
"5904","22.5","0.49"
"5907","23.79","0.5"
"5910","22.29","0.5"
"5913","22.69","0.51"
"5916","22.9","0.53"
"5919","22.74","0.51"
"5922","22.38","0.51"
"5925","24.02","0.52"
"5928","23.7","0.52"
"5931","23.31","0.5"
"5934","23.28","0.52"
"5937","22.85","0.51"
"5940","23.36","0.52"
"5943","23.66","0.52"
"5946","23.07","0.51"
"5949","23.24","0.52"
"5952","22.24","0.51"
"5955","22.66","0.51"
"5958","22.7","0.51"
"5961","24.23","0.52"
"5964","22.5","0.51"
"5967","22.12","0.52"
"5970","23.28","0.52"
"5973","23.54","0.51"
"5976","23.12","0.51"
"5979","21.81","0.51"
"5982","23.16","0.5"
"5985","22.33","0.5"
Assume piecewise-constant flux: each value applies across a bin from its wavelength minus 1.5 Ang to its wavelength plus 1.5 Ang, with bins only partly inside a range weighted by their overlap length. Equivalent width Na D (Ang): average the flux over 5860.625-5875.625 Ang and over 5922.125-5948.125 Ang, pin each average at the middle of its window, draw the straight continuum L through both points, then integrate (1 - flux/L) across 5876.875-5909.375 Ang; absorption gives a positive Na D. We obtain 5.30 Ang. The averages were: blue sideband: 22.8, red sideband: 23.3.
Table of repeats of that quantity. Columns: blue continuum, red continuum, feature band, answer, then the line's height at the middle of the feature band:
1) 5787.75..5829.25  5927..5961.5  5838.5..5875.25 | 0.6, 23.2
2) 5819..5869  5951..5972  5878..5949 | 4.8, 22.9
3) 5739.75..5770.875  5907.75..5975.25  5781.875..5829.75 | -0.4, 22.8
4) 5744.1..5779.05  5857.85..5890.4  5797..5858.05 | -3.6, 21.9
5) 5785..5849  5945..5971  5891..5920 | 3.3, 23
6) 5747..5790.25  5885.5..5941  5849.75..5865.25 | -0.5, 21.6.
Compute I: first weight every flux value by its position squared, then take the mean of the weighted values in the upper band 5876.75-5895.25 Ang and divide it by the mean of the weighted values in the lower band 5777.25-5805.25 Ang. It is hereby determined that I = 0.83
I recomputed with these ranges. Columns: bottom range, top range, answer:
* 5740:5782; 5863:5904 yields 0.91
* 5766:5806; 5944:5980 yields 1.06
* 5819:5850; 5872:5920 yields 0.89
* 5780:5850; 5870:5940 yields 0.95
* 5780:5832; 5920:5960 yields 1.05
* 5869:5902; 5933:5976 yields 1.22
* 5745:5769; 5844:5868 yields 1.03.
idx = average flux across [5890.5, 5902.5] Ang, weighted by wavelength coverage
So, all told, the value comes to 16.6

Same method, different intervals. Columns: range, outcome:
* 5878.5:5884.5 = 22.4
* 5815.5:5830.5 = 23.9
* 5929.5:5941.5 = 23.2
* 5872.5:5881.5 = 22.7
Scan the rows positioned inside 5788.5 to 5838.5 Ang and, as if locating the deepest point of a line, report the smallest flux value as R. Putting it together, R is 21.04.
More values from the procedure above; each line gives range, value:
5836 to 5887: 20.47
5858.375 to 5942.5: 11.04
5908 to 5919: 22.29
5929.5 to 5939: 22.85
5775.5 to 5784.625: 22.02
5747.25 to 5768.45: 21.89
